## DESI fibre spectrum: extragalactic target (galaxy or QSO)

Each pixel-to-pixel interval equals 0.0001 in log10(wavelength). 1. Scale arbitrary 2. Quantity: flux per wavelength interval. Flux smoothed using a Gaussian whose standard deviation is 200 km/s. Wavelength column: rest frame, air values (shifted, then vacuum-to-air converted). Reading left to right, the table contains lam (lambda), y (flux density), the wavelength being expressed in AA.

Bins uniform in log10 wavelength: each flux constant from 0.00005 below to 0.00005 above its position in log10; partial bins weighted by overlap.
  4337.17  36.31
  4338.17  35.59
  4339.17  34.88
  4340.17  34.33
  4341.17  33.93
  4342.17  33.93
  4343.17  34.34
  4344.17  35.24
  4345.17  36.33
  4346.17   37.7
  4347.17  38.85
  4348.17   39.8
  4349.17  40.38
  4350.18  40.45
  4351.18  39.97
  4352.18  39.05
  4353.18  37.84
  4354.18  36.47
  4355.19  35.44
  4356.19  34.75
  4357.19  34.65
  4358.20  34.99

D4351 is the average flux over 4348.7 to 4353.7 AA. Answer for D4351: 39.5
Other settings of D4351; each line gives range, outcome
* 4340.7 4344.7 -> 34.4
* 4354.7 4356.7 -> 35.2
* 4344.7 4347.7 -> 37.7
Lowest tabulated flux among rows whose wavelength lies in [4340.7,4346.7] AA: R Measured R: 33.93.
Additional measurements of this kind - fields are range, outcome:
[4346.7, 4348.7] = 38.85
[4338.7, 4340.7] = 34.33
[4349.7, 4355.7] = 35.44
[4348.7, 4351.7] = 39.97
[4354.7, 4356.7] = 34.75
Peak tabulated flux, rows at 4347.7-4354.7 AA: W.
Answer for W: 40.45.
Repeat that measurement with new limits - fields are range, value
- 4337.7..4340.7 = 35.59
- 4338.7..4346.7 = 37.7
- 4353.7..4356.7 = 36.47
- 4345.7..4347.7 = 38.85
